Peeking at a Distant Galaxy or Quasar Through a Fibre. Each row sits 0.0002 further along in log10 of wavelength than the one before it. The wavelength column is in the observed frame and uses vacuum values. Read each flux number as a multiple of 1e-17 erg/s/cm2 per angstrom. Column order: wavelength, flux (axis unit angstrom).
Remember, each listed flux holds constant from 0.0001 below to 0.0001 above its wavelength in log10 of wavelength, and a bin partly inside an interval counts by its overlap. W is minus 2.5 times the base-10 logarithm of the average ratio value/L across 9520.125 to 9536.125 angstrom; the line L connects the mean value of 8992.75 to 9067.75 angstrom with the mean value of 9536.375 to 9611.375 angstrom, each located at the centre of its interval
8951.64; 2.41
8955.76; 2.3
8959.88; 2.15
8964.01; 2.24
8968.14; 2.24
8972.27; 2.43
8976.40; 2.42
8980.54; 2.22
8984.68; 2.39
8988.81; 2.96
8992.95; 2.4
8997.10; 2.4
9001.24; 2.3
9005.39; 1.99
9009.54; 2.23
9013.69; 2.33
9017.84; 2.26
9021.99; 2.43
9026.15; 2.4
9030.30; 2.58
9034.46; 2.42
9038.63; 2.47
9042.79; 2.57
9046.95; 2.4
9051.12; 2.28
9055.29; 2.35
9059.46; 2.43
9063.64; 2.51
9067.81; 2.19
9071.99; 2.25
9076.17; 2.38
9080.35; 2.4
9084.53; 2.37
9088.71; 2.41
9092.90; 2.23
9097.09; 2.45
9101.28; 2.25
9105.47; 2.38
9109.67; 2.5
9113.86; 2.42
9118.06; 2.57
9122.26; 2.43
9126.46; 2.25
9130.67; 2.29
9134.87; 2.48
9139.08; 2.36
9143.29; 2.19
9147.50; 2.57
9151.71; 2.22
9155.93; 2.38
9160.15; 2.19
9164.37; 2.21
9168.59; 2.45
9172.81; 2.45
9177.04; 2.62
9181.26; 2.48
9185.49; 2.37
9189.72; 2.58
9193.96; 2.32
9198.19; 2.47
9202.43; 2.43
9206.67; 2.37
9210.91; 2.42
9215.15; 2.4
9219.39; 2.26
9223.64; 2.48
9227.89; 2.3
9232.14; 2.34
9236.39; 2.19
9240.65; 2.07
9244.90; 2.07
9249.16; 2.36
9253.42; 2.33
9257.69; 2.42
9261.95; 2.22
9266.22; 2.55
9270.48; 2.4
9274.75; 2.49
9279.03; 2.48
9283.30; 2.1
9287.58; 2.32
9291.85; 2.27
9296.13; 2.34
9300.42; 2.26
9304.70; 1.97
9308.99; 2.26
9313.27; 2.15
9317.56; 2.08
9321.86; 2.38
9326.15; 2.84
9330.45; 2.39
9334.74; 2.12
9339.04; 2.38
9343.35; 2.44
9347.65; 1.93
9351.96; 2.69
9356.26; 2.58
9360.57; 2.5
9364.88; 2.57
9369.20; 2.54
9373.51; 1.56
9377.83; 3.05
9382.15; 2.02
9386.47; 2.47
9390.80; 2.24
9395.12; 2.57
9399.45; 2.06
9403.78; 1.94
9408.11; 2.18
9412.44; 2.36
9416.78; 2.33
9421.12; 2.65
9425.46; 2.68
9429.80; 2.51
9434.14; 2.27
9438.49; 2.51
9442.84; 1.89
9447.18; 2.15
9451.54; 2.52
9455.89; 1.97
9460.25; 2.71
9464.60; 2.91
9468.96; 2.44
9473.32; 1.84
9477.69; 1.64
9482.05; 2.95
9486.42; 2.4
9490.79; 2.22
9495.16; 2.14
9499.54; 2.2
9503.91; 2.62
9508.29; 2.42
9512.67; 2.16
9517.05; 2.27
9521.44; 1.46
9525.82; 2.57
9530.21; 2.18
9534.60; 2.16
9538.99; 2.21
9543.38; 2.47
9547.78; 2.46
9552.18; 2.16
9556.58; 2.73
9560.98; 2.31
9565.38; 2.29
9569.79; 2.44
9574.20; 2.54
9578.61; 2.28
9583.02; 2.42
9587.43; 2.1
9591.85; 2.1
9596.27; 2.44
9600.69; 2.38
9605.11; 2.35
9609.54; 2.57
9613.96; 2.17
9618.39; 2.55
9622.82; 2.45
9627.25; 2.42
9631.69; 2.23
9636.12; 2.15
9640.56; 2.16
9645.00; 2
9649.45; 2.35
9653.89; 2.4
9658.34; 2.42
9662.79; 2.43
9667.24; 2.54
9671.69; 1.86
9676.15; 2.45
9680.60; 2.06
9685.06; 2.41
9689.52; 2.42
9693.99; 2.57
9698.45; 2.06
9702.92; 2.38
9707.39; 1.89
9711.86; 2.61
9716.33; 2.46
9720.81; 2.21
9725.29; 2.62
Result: 0.12 mag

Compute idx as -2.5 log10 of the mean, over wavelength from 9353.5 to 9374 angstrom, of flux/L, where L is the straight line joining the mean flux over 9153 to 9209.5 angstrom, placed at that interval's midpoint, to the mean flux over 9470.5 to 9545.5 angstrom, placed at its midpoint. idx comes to -0.053 mag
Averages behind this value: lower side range 2.41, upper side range 2.23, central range 2.43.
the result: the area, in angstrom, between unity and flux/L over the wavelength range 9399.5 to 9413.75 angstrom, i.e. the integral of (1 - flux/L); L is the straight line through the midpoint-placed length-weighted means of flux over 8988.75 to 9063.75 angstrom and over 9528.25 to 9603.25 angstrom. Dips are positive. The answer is 1.3 angstrom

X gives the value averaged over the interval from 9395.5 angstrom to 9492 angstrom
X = 2.33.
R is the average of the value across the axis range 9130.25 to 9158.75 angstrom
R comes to 2.36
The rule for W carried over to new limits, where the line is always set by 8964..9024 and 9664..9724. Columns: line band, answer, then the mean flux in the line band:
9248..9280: -0.03 mag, 2.4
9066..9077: 0.04 mag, 2.26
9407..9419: 0.01 mag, 2.3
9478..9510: -0.03 mag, 2.38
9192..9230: -0.02 mag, 2.38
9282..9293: 0.05 mag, 2.24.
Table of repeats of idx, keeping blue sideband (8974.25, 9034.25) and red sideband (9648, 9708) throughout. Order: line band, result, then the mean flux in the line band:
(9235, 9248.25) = 0.111 mag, 2.13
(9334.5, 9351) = 0.040 mag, 2.26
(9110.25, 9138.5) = -0.019 mag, 2.41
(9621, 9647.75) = 0.040 mag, 2.23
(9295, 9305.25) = 0.068 mag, 2.21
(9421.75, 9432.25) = -0.113 mag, 2.6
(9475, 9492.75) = 0.020 mag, 2.29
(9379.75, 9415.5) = 0.049 mag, 2.24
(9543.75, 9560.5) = -0.051 mag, 2.44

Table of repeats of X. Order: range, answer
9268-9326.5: 2.3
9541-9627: 2.38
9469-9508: 2.27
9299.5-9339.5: 2.28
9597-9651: 2.32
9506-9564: 2.27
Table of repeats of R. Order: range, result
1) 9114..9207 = 2.4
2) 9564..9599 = 2.33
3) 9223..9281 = 2.33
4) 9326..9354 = 2.37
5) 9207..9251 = 2.29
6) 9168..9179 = 2.51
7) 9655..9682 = 2.3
